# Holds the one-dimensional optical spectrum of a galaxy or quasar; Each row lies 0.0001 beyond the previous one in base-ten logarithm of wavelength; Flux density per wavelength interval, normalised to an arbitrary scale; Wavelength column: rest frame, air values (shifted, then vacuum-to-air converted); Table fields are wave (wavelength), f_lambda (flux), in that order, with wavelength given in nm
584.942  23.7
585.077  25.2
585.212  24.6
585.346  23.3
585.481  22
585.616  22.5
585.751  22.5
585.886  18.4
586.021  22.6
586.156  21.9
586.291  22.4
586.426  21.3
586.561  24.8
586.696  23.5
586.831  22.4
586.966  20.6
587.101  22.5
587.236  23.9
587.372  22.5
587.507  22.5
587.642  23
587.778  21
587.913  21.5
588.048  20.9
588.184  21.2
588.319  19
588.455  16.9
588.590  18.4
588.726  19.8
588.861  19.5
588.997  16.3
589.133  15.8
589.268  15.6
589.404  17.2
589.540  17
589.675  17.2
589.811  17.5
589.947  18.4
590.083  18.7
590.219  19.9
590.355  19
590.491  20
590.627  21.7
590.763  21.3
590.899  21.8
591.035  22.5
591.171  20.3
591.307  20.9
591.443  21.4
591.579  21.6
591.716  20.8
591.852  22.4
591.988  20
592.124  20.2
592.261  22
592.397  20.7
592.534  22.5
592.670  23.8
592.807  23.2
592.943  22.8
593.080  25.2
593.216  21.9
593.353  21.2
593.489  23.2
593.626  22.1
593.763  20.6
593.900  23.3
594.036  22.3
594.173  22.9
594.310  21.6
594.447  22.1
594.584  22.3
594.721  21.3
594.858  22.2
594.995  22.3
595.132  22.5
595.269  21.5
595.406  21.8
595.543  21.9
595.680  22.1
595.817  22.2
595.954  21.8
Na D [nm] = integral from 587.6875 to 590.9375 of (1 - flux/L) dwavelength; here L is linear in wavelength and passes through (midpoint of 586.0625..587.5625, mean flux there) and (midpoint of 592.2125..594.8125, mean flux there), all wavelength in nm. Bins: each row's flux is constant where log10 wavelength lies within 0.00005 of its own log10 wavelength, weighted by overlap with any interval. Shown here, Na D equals 0.507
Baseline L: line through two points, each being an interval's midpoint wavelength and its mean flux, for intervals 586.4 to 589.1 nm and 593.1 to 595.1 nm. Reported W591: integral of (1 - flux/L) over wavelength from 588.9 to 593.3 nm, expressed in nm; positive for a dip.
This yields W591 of 0.27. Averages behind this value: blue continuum 21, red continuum 22.2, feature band 20.3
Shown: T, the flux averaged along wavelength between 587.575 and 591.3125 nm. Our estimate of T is 19.3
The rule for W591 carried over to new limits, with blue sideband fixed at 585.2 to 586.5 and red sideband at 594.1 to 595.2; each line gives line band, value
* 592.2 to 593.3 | -0.03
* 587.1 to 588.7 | 0.08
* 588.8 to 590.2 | 0.30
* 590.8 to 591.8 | 0.03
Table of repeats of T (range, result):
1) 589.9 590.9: 20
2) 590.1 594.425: 21.7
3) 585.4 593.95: 20.9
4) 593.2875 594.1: 22.1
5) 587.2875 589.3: 19.7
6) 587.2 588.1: 22.1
